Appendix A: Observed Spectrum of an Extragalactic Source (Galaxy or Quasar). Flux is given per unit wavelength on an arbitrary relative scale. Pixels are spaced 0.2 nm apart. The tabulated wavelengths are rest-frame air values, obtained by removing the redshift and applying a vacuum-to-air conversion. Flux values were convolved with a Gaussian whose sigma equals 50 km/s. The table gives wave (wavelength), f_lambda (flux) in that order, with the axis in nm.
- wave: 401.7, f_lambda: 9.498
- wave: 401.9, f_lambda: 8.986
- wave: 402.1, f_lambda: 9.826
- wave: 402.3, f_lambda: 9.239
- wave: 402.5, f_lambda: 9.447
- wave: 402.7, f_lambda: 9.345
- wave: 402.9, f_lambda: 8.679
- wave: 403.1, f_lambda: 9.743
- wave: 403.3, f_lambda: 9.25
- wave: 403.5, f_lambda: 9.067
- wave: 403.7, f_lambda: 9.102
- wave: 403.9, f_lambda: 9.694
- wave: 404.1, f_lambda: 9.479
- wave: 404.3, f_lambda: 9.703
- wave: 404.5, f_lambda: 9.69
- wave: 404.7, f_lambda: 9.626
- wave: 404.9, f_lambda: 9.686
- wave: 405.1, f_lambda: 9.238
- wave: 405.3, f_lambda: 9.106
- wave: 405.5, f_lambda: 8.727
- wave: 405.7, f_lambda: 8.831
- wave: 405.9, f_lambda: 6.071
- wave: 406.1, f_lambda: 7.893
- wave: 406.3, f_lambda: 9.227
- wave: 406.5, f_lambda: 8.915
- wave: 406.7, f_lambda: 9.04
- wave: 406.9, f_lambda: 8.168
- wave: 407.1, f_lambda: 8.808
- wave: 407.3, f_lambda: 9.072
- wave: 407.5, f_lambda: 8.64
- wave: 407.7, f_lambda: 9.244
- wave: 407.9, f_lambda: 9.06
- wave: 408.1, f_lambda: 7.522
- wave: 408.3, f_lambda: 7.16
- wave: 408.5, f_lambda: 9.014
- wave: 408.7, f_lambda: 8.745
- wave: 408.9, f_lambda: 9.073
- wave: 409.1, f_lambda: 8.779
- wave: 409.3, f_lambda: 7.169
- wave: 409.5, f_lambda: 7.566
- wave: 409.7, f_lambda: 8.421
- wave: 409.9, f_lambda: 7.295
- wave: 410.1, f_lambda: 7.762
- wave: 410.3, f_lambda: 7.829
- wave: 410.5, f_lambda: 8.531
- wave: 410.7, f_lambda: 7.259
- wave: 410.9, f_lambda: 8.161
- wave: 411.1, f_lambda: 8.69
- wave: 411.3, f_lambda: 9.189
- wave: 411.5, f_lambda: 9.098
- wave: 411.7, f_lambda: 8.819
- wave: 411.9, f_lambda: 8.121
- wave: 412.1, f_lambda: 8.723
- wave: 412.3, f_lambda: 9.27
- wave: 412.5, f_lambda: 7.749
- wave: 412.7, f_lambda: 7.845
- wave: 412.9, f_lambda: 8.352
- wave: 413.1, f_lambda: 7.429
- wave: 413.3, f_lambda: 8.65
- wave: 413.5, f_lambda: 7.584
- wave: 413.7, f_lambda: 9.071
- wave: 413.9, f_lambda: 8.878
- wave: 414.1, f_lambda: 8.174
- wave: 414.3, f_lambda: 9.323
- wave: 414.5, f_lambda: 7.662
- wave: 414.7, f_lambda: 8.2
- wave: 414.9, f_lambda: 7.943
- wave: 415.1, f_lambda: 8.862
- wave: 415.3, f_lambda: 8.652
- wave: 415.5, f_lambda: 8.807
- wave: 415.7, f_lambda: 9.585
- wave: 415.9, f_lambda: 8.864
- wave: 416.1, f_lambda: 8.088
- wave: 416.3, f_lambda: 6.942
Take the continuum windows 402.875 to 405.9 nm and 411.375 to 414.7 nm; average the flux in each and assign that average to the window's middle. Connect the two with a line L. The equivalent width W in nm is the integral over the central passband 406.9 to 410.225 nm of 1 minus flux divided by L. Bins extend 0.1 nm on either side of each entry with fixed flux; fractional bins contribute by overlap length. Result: 0.192 nm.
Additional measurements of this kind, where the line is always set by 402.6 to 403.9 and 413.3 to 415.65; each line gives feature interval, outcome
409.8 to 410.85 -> 0.122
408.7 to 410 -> 0.108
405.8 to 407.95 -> 0.107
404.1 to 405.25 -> -0.052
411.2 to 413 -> 0.017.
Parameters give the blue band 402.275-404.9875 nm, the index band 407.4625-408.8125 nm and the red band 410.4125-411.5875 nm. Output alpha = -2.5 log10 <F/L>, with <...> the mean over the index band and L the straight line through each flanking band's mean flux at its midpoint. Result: 0.045 mag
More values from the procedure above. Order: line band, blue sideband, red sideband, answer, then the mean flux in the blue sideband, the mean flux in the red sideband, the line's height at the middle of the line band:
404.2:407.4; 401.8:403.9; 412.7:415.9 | 0.026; 9.29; 8.47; 9.08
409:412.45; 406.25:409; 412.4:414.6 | 0.023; 8.68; 8.25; 8.45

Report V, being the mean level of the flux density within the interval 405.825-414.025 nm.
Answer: 8.35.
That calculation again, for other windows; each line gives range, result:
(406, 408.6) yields 8.6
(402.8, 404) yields 9.26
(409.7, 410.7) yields 7.85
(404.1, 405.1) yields 9.61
